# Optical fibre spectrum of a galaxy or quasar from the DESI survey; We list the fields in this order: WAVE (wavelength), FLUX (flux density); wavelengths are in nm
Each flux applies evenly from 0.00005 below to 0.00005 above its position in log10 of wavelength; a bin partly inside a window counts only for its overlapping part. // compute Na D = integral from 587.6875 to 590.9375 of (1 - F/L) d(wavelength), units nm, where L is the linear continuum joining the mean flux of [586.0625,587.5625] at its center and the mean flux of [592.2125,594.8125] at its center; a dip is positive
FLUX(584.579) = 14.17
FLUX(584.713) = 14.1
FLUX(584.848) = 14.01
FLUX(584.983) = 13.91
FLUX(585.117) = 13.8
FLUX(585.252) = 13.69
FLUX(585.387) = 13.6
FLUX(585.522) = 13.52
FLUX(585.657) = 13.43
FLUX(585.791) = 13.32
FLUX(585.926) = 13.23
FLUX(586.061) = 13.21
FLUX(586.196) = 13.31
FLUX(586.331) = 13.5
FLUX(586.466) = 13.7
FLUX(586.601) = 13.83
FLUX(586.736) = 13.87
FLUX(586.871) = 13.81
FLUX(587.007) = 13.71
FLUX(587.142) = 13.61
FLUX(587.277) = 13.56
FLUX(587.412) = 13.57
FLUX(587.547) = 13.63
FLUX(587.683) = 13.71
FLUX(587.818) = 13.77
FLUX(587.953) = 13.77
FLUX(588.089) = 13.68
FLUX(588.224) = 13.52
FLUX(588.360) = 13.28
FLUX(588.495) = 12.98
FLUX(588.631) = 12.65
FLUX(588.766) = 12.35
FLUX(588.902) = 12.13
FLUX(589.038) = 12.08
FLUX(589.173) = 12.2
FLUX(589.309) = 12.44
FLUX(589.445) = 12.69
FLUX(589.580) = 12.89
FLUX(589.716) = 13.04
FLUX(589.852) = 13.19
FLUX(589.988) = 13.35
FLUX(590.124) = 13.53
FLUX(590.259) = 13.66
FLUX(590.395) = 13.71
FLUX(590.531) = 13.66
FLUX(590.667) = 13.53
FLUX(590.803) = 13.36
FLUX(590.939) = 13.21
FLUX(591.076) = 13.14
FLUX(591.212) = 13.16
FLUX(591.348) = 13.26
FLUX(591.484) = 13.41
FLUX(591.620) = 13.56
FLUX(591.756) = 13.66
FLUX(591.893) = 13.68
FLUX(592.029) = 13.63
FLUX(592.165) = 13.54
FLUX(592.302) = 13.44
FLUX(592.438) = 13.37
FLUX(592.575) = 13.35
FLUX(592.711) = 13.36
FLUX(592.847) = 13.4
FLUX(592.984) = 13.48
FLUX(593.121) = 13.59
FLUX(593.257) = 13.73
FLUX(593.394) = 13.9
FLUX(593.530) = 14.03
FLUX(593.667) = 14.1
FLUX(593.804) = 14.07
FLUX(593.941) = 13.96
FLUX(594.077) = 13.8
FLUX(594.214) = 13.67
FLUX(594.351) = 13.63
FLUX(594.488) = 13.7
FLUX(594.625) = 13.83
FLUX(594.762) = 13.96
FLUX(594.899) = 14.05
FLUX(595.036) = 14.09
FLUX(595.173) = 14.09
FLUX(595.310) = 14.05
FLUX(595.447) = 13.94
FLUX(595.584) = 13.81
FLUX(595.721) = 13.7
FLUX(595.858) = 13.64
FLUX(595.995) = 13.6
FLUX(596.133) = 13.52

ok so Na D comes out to 0.13 nm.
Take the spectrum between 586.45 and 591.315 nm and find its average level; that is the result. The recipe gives 13.3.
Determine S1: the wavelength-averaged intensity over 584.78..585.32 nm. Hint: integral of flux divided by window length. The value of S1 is 13.8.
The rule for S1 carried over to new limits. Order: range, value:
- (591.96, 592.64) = 13.5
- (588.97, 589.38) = 12.2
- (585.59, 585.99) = 13.4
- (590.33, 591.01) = 13.5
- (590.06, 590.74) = 13.6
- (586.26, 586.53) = 13.6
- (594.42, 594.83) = 13.8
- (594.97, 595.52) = 14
